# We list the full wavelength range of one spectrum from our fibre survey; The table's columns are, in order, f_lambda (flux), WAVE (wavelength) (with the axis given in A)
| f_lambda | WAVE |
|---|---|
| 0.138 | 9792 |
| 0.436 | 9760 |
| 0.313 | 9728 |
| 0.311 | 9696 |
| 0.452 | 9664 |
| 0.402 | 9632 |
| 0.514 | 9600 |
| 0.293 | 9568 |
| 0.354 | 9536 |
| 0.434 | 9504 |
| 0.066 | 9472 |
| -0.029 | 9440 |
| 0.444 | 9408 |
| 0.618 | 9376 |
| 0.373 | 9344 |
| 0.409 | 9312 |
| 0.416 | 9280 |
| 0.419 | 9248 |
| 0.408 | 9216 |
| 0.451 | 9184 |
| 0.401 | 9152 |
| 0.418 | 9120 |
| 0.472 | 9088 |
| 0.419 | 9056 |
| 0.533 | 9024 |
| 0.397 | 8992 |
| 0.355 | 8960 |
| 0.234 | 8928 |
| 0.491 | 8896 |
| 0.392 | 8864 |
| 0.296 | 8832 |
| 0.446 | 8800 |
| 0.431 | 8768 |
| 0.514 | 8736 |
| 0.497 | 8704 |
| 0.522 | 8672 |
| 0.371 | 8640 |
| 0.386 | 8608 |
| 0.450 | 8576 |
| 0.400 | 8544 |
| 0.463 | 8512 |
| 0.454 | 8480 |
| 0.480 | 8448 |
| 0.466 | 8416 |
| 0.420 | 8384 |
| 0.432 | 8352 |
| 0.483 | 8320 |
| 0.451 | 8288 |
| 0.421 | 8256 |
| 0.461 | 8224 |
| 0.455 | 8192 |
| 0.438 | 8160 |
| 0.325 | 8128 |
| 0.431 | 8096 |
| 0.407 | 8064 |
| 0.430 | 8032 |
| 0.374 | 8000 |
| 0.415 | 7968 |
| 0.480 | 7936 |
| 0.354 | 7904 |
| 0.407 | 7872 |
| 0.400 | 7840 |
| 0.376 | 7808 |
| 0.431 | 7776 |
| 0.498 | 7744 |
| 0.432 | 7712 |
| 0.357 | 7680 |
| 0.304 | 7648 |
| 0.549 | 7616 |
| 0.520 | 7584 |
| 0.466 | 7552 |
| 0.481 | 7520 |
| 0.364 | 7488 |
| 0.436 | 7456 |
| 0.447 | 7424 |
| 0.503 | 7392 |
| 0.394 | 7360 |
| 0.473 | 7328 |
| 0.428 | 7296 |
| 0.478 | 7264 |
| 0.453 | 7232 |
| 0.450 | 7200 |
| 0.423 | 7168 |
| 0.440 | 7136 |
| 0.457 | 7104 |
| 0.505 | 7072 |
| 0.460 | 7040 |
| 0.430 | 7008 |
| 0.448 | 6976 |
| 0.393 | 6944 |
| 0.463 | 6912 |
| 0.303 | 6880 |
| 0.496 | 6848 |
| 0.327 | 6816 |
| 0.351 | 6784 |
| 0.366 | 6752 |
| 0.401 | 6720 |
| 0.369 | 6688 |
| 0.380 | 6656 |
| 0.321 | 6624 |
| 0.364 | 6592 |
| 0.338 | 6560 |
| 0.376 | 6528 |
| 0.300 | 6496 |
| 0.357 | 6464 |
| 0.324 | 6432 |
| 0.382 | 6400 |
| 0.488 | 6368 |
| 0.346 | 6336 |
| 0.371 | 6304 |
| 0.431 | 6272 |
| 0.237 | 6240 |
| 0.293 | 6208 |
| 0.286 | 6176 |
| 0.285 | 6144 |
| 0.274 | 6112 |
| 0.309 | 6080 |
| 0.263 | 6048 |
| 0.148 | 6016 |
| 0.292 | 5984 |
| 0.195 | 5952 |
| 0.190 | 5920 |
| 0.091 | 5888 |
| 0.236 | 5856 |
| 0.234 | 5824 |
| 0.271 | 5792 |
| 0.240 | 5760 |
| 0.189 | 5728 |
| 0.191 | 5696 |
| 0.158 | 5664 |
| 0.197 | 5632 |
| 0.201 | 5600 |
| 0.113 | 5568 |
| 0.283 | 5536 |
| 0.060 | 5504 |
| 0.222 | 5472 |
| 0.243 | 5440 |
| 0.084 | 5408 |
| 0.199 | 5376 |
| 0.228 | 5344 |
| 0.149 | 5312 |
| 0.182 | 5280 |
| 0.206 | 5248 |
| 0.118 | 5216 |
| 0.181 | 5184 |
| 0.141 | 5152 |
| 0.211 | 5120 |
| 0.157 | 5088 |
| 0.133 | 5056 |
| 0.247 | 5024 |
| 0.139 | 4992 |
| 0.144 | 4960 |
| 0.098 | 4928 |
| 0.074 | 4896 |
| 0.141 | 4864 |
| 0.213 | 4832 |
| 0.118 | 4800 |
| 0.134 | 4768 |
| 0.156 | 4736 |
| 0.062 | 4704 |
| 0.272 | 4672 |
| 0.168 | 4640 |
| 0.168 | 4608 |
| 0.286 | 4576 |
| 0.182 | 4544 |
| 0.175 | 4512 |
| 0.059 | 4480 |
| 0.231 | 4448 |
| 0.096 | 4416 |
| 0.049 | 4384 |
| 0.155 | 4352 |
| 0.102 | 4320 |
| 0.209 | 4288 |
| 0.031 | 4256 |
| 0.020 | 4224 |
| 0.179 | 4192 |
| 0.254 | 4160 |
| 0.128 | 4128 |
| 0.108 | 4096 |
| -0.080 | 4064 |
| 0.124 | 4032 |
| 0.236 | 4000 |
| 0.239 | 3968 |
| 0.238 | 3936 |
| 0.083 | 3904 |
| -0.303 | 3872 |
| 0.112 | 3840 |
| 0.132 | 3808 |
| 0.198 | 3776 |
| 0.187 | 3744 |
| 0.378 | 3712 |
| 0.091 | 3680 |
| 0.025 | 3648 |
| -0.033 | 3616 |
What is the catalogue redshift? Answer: 0.57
